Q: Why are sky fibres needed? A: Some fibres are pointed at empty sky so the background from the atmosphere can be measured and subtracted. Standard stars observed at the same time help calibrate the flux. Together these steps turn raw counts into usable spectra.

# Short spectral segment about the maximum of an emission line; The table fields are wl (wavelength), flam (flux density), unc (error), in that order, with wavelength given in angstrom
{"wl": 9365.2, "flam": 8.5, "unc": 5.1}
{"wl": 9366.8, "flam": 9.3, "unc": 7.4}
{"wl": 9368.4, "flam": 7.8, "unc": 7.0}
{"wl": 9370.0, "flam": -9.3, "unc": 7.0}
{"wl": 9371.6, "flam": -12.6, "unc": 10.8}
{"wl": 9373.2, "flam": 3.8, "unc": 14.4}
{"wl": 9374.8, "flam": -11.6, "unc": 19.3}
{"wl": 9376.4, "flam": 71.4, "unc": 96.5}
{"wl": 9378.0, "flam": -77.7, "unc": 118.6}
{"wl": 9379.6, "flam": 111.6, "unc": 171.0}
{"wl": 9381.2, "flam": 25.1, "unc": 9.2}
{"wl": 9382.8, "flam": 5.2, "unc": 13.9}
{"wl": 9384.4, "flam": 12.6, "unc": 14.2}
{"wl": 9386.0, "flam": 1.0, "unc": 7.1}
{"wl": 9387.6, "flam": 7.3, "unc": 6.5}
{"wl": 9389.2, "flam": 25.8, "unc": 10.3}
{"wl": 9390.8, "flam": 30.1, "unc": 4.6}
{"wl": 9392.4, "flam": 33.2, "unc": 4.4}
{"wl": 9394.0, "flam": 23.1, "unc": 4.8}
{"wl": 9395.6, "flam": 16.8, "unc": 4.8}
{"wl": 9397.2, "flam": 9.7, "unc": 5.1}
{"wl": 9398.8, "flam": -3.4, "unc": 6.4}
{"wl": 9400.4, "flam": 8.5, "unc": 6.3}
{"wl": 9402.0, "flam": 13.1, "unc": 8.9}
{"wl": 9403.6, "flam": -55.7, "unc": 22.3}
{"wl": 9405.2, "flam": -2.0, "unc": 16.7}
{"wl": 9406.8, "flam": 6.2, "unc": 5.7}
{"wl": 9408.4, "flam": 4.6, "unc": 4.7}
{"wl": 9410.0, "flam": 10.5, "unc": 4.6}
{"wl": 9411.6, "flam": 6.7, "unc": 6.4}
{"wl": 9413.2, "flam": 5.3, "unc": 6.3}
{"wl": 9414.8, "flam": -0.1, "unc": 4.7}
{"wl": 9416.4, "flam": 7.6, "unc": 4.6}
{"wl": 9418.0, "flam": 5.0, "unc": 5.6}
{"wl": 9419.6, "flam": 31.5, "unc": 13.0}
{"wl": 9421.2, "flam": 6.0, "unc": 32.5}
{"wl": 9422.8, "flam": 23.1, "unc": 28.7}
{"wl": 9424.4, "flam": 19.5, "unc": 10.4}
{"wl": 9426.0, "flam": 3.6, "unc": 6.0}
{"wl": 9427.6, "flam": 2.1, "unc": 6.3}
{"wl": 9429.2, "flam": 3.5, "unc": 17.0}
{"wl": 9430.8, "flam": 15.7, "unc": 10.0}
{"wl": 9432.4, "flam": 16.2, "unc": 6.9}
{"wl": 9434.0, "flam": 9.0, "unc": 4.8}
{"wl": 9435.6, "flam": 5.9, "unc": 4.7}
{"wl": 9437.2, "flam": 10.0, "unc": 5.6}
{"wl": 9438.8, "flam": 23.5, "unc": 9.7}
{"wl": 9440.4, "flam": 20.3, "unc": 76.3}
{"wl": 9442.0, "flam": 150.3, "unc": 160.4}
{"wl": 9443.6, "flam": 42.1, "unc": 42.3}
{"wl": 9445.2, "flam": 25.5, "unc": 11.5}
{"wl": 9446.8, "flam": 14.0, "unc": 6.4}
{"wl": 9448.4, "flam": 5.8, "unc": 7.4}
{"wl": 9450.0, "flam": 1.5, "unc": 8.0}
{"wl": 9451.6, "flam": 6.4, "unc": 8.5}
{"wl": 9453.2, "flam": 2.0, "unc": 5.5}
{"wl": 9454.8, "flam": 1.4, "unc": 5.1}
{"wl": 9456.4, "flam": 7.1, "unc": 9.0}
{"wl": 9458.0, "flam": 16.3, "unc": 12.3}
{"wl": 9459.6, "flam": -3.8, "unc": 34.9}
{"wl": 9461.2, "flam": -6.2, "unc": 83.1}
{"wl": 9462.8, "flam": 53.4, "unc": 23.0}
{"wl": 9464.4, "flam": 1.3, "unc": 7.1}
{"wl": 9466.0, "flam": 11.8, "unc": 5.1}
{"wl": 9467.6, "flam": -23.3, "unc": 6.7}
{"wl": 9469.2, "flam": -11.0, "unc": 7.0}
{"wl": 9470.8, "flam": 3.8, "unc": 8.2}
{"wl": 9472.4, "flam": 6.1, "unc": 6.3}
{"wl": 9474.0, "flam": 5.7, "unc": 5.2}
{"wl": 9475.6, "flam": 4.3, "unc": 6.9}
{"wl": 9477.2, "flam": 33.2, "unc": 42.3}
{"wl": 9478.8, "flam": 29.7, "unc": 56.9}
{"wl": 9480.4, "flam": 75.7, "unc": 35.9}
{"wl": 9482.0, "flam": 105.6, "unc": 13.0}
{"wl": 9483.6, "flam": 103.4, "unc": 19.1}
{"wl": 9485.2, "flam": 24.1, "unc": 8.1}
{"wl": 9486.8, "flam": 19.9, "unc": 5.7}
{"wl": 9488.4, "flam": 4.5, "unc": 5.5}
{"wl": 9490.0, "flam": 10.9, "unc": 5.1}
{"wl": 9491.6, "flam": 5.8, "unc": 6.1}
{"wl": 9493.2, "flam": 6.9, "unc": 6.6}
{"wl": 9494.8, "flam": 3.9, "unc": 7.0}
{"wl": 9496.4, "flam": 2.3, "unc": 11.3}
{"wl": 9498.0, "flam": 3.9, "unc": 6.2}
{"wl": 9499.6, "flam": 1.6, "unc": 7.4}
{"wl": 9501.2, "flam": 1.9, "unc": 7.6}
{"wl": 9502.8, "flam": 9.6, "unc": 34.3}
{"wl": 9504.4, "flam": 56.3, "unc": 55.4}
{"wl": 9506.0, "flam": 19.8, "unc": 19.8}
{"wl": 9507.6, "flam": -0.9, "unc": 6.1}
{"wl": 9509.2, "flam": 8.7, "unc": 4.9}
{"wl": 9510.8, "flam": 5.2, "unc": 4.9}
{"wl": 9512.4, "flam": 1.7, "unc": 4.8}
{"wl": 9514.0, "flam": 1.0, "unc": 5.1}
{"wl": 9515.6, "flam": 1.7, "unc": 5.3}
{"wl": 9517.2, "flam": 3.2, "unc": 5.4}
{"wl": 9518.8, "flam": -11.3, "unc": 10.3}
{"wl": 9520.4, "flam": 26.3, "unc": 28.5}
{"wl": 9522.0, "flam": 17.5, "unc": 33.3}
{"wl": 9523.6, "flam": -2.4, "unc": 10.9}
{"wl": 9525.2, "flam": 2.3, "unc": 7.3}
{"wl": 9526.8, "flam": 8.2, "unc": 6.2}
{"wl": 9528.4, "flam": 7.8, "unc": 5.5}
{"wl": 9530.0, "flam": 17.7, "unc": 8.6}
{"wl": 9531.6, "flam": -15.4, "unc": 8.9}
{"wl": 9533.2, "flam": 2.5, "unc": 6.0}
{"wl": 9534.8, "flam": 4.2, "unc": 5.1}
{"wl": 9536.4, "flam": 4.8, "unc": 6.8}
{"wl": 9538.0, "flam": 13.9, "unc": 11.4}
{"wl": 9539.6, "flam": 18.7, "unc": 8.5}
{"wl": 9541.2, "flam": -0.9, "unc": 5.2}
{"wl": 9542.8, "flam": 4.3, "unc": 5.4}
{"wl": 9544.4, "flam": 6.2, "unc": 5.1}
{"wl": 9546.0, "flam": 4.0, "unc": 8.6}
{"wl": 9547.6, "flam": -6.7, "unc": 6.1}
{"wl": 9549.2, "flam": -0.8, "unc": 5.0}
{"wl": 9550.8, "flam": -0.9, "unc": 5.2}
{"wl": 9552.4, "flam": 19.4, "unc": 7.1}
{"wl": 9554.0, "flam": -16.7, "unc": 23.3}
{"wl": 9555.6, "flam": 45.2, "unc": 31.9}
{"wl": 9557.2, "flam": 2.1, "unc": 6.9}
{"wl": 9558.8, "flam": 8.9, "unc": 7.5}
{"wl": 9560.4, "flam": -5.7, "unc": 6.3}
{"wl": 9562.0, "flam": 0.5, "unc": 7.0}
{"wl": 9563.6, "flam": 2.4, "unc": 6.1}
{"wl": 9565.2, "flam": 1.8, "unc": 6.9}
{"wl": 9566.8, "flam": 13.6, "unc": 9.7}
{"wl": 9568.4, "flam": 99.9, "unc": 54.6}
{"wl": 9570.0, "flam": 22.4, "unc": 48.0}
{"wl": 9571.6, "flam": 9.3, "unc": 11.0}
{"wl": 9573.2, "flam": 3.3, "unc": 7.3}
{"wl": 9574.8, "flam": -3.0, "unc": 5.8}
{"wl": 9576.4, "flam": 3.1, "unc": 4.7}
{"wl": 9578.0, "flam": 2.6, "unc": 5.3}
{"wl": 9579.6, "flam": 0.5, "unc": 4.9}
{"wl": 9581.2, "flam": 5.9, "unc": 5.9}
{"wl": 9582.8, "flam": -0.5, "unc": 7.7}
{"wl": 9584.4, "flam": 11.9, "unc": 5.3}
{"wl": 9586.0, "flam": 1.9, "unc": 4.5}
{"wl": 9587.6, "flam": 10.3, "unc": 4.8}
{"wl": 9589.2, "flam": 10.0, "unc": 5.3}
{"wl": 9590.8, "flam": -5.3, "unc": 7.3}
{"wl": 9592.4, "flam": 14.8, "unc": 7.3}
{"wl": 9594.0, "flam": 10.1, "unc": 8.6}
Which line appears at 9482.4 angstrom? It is [O III] 5007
